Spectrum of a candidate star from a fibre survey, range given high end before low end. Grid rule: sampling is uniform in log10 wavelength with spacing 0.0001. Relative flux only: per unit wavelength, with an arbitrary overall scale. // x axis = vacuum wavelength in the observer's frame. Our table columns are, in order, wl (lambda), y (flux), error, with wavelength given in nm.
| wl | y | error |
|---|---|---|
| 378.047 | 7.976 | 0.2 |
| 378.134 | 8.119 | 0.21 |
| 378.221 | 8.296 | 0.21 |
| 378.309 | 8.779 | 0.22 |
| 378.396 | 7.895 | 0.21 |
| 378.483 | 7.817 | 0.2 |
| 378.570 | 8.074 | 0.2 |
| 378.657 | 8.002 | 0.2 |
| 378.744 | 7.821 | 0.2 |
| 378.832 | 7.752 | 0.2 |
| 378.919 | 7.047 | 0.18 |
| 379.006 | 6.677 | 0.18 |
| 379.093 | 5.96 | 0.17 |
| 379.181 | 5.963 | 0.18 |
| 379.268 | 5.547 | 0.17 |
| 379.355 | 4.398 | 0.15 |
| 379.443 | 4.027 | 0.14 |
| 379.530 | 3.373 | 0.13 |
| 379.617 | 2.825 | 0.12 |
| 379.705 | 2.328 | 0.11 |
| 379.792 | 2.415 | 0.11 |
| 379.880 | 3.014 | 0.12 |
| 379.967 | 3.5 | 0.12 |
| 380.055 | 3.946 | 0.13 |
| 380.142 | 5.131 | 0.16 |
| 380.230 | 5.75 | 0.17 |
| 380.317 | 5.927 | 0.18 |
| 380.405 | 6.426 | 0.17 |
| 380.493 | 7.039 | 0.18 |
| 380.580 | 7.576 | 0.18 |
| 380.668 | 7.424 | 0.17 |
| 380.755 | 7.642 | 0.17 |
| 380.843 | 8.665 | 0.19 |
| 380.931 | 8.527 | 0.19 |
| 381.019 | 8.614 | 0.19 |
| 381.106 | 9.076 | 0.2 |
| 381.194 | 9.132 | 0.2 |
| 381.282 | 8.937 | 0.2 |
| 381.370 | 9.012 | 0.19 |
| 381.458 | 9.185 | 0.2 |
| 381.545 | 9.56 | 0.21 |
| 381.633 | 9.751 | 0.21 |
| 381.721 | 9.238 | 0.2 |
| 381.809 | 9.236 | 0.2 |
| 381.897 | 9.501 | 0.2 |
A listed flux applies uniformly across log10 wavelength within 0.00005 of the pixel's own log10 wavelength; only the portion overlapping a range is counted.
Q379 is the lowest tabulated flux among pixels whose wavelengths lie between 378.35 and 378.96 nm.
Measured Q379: 7.047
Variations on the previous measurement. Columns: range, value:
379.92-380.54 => 3.5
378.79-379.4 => 4.398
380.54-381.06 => 7.424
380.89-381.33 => 8.527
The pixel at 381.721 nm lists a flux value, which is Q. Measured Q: 9.238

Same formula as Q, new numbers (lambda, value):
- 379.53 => 3.373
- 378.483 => 7.817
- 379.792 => 2.415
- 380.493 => 7.039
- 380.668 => 7.424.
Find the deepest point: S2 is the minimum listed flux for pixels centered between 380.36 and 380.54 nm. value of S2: 6.426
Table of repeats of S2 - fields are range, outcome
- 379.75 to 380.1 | 2.415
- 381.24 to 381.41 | 8.937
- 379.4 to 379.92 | 2.328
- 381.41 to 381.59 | 9.185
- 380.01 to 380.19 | 3.946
